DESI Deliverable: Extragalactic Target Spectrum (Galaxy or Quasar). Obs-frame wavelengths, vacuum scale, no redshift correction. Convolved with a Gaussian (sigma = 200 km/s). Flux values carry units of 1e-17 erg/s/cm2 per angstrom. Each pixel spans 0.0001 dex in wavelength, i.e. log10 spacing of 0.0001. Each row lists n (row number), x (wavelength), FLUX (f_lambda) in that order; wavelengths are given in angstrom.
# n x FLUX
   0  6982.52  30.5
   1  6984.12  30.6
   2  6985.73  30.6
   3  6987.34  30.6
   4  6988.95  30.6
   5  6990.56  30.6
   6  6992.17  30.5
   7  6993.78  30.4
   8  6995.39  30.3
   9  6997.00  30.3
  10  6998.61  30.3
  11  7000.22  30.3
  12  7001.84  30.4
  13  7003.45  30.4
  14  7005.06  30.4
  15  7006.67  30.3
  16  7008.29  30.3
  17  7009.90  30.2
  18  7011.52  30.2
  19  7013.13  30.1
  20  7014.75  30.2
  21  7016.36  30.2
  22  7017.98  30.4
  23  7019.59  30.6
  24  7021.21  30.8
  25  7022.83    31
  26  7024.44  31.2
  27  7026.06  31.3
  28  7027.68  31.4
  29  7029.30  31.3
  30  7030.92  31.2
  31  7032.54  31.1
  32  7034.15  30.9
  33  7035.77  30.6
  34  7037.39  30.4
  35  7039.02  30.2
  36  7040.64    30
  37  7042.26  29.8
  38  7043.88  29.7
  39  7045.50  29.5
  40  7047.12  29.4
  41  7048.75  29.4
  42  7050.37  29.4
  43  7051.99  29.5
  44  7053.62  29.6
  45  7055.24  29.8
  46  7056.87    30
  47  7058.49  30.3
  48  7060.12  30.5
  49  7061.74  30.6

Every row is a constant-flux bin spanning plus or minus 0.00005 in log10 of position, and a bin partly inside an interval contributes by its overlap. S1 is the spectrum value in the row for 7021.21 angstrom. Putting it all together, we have 30.8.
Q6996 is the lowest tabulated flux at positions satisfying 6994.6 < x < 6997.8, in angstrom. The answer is 30.3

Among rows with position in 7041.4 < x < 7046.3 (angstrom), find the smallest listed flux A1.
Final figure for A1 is 29.5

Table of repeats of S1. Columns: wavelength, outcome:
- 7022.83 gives 31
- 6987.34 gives 30.6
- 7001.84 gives 30.4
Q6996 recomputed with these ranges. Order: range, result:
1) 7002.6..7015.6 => 30.1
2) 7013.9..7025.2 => 30.2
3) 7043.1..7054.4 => 29.4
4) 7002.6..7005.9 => 30.4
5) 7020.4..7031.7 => 30.8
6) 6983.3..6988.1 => 30.6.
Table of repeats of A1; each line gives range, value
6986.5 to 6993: 30.5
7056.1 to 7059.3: 30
